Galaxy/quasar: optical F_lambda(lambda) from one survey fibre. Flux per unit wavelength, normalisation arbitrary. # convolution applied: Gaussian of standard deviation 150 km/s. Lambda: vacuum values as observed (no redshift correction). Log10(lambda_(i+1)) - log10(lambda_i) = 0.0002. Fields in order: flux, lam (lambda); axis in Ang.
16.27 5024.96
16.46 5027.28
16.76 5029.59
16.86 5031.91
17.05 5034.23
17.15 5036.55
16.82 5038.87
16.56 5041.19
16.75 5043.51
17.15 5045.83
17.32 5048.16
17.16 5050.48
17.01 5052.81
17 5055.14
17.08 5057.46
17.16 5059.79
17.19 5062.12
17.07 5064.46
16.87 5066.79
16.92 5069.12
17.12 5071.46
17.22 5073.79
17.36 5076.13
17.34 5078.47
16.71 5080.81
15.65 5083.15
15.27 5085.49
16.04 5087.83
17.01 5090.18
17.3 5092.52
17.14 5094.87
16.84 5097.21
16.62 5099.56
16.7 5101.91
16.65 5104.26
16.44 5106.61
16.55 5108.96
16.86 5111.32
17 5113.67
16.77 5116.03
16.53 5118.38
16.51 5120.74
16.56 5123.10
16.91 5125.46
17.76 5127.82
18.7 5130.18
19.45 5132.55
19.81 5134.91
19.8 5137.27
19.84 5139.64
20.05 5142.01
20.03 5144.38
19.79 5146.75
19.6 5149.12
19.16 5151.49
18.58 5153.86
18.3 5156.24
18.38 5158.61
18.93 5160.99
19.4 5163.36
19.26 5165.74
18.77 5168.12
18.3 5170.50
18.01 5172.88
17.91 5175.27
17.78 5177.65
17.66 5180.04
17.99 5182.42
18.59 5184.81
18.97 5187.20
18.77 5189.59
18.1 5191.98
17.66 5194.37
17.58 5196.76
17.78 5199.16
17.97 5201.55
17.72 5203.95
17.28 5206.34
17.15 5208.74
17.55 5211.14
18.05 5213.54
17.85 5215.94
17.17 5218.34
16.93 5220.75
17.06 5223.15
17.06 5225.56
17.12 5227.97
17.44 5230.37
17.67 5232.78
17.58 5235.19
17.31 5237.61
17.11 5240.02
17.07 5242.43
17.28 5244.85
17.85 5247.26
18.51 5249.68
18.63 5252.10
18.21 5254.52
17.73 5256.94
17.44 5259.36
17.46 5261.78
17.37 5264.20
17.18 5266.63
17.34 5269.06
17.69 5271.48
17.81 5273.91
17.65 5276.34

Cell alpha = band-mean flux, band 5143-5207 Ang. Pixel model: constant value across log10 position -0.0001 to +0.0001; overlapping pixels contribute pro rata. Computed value 18.5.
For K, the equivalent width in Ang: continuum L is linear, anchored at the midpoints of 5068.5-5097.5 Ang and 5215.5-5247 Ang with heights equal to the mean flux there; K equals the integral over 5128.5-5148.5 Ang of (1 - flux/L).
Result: -3.2 Ang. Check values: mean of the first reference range 16.8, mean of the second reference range 17.3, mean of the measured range 19.6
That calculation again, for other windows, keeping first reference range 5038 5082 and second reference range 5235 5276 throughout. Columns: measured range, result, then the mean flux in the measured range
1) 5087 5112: 0.60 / 16.7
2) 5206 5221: 0.03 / 17.5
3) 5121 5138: -1.02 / 18.3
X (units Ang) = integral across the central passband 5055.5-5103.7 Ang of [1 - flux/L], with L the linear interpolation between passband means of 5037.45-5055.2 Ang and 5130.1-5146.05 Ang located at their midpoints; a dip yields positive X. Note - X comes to 3.0 Ang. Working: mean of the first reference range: 17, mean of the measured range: 16.8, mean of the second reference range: 19.7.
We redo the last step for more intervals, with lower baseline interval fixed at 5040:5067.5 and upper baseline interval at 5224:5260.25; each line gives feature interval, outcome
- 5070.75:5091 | 0.6 Ang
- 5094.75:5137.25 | -0.2 Ang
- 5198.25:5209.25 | -0.1 Ang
